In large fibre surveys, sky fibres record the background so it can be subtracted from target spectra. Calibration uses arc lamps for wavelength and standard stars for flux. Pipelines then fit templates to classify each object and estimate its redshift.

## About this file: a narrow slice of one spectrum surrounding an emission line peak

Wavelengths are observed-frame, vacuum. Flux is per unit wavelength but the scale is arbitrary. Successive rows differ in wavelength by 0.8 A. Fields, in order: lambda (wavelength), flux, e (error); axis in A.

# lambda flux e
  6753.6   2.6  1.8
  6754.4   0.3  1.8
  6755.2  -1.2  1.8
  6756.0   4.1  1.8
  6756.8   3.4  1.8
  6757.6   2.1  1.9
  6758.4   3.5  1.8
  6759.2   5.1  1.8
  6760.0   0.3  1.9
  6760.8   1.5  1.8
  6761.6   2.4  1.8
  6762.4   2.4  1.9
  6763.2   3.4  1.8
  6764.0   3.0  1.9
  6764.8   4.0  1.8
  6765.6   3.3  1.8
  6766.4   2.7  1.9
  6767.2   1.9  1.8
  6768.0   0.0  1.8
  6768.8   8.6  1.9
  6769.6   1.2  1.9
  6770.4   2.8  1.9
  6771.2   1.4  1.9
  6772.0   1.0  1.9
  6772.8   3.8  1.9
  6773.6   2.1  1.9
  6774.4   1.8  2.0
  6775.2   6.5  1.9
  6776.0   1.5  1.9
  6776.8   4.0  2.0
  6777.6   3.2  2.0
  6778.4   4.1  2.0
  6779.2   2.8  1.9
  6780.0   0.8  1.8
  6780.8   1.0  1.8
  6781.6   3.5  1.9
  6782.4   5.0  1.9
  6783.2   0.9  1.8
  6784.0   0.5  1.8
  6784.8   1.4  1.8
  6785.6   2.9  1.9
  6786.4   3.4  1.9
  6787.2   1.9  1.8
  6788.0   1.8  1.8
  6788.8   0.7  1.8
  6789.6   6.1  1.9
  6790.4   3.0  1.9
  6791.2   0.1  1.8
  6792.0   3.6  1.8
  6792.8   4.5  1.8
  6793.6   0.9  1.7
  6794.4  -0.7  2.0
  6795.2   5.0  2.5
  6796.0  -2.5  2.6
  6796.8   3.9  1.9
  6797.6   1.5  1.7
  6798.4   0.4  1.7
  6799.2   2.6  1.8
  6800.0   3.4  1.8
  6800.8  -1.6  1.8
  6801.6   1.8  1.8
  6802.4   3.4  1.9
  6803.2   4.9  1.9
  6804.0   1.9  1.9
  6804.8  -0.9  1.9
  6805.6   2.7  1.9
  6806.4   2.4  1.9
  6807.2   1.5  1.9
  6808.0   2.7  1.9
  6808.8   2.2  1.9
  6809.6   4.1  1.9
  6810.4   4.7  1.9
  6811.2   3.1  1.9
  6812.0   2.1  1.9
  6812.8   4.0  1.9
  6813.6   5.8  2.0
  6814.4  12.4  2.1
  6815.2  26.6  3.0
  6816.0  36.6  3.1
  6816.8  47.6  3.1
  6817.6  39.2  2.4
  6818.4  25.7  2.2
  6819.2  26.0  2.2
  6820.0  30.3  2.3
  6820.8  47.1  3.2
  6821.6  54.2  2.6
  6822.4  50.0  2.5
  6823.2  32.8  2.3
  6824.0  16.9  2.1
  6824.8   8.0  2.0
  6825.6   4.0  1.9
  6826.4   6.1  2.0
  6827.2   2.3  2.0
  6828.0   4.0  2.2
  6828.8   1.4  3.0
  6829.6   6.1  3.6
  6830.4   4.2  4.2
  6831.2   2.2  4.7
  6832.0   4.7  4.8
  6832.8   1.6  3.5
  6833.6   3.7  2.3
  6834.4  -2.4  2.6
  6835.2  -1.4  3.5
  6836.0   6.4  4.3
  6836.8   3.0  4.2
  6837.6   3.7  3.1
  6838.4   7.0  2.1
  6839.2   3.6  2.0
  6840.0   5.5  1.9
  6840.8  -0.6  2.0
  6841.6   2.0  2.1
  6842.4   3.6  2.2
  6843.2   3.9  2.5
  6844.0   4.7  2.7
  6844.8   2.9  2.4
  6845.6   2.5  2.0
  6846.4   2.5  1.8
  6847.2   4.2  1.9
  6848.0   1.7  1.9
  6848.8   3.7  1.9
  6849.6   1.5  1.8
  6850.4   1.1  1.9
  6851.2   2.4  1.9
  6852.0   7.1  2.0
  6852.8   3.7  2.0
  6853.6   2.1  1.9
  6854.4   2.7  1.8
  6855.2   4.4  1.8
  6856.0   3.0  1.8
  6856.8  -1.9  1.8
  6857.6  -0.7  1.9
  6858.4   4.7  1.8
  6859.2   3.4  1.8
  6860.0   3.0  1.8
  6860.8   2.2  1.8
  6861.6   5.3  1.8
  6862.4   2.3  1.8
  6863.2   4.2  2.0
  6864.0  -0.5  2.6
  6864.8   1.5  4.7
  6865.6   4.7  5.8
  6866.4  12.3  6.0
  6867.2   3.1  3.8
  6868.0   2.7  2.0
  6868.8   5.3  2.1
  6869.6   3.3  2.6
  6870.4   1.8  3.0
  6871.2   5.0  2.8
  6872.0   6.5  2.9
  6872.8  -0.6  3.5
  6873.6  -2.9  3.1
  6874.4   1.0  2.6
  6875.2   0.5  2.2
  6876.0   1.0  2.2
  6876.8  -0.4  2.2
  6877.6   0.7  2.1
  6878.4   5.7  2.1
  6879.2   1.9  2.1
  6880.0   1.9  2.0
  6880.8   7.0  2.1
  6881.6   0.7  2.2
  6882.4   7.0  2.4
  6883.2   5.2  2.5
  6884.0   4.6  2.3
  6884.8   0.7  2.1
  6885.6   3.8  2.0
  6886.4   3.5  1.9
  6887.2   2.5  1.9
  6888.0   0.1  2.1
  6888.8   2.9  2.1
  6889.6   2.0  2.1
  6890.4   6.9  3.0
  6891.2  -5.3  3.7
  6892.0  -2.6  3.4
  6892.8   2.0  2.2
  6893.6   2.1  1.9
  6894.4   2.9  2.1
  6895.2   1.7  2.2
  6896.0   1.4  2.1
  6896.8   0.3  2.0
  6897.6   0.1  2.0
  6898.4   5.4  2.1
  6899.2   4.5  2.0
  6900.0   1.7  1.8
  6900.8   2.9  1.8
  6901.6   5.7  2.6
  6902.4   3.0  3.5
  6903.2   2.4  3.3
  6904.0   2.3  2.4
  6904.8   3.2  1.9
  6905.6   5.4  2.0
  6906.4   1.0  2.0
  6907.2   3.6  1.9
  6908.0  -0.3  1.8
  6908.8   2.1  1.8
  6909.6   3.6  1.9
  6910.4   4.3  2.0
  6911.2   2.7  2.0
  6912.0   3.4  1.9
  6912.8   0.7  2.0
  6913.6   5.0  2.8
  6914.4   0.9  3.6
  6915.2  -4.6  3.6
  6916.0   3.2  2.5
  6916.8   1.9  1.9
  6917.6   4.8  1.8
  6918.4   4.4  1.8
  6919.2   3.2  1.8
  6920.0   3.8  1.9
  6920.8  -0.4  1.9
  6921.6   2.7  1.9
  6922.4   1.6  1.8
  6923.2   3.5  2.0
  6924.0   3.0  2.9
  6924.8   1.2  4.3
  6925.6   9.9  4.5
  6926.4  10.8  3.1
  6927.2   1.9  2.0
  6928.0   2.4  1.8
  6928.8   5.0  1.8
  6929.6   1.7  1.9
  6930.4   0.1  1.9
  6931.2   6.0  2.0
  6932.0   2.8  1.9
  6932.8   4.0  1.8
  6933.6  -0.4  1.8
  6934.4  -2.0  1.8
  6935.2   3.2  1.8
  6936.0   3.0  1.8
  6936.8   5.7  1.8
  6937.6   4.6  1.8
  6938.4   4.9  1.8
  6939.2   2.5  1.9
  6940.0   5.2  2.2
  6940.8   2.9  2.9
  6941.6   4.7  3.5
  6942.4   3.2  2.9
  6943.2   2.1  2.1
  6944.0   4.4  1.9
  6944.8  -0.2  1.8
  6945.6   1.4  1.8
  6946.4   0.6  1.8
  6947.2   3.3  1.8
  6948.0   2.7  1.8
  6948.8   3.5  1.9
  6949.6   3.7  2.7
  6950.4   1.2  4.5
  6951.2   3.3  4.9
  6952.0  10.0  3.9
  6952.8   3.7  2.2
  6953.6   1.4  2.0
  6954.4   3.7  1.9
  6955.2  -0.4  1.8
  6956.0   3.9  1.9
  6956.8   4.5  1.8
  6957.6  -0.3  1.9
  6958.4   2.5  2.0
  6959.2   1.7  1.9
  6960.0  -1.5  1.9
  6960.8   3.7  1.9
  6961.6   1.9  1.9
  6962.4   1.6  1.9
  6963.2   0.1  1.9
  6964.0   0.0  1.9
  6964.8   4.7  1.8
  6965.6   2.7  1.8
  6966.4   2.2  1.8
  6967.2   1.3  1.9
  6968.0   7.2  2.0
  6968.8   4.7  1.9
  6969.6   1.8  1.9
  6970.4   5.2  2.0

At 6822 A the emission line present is [O II]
